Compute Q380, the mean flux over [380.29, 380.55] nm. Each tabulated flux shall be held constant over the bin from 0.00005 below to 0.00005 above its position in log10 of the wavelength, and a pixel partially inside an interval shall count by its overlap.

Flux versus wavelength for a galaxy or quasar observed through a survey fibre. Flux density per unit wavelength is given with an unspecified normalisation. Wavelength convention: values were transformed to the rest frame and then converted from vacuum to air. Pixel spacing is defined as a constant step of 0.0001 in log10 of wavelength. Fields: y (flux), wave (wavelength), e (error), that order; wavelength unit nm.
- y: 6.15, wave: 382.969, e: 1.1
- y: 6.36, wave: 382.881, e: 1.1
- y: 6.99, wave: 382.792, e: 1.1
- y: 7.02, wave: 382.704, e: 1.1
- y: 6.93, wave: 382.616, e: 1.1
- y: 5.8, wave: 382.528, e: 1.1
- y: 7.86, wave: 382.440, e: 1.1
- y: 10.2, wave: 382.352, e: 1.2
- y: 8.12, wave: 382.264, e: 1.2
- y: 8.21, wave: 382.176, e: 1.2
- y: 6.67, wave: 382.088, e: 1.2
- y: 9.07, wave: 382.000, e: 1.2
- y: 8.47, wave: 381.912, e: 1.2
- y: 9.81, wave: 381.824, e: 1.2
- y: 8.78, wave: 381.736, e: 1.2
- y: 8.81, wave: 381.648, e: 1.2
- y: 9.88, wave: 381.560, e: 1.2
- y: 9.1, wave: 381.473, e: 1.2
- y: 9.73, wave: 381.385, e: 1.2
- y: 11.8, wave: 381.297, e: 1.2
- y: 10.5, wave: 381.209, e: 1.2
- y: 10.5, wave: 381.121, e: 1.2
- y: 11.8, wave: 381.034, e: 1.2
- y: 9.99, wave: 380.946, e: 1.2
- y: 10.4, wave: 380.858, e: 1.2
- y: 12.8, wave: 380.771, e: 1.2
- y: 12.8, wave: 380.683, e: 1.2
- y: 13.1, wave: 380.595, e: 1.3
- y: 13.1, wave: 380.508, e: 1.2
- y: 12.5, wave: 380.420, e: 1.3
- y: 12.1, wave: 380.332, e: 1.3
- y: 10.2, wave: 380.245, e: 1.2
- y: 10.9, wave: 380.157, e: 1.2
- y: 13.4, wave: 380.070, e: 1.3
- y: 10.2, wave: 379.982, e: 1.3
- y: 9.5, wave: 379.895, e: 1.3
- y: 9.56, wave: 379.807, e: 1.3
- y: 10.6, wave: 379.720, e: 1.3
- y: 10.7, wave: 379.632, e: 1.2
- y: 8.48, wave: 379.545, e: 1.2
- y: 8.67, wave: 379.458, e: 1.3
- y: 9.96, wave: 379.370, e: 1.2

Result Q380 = 12.5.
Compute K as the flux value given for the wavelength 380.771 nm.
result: 12.8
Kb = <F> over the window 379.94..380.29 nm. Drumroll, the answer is 11.2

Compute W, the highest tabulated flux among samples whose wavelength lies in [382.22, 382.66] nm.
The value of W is 10.2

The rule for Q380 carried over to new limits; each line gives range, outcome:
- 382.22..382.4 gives 9.14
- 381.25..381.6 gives 10.1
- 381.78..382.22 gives 8.44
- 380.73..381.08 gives 11.3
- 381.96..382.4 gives 8.44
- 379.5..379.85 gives 9.85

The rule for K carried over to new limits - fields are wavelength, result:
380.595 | 13.1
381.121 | 10.5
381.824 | 9.81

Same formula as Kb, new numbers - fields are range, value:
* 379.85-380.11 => 11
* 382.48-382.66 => 6.41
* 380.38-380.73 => 12.9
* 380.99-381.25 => 11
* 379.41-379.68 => 9.3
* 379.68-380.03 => 9.99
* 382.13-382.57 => 8.04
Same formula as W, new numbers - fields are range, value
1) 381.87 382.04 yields 9.07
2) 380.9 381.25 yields 11.8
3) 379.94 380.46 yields 13.4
